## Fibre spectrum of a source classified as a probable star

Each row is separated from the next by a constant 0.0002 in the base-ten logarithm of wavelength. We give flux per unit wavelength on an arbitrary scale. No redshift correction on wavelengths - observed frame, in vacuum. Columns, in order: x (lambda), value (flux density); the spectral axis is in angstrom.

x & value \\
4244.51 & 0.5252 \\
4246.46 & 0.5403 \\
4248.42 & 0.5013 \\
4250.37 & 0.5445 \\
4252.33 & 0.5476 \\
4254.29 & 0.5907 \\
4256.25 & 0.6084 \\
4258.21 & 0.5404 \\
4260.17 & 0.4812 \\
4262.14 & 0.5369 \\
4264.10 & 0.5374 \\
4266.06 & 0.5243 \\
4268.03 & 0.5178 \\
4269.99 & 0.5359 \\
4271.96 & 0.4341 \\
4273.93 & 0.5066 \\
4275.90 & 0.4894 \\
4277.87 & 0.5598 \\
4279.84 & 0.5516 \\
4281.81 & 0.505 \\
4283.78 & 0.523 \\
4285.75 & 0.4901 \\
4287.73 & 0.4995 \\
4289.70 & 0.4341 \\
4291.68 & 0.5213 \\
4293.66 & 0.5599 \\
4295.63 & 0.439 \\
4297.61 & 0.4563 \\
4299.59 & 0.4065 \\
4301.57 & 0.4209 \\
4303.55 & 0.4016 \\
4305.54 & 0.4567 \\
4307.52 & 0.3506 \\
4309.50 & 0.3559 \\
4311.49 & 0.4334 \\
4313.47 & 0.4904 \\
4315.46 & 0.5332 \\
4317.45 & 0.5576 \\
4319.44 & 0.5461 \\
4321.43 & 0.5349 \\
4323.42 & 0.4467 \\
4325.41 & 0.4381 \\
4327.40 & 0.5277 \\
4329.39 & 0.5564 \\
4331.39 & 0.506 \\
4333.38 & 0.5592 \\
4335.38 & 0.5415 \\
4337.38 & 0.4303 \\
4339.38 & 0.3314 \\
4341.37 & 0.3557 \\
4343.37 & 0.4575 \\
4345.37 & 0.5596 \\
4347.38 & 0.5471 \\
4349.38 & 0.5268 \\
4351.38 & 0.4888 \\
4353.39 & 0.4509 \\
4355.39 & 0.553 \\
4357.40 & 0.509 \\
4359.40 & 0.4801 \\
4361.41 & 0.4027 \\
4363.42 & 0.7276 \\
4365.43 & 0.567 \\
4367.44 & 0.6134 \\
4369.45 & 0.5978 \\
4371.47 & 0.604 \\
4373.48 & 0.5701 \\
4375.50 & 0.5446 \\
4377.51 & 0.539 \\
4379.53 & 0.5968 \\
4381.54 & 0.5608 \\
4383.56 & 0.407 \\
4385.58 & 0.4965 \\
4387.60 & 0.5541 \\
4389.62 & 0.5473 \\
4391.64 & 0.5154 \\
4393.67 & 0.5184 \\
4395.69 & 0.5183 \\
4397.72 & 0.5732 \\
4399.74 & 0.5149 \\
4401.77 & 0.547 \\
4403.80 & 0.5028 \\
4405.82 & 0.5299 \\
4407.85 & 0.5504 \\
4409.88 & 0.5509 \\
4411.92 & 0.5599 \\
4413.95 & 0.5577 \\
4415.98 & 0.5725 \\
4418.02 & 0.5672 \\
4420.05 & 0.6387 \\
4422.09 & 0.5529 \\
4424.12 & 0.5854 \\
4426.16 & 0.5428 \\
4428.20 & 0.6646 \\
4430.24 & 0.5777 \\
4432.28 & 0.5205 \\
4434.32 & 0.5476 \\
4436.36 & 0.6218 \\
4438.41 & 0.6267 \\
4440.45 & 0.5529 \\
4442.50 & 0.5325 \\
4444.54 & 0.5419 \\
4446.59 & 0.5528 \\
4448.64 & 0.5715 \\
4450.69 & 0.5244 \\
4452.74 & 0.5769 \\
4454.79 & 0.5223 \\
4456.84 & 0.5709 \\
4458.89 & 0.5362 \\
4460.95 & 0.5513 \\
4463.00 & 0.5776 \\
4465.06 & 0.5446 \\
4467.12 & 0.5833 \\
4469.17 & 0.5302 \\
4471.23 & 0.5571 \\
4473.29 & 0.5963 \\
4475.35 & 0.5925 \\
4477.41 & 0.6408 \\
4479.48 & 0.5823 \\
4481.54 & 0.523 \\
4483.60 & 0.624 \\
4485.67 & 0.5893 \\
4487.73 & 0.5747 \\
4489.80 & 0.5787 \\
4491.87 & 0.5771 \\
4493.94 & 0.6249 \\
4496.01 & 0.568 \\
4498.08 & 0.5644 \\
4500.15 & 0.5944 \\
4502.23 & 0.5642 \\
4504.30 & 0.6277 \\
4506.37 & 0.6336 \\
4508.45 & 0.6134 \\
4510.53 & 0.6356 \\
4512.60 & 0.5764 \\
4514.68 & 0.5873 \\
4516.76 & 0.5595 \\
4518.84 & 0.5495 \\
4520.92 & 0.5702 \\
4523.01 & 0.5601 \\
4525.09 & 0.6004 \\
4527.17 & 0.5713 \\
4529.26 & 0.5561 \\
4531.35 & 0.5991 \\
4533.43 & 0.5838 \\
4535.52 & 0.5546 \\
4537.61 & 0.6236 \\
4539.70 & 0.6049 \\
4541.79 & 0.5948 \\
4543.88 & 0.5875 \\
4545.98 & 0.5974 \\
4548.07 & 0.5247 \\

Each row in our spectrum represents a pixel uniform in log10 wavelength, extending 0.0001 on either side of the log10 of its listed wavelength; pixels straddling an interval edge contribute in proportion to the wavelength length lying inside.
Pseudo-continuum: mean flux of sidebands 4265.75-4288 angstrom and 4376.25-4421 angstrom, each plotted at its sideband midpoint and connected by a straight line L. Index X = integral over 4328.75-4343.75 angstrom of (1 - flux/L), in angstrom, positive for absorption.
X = 1.7 angstrom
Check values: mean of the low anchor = 0.511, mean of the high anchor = 0.542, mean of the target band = 0.465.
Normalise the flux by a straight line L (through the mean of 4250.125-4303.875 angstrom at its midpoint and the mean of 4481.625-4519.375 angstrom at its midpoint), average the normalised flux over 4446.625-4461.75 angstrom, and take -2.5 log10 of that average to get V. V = 0.043 mag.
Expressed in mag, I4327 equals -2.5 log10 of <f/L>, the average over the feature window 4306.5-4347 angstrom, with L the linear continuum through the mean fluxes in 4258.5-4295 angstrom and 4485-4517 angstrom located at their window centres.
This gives 0.11 mag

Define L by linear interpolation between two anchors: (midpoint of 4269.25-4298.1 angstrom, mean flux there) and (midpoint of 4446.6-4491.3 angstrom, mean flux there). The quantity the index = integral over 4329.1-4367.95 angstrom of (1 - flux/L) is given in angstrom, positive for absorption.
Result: 1.4 angstrom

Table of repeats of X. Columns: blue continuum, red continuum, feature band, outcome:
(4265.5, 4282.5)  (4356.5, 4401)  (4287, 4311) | 3.67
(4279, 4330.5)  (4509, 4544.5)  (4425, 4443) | -1.27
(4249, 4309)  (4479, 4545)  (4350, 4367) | 0.08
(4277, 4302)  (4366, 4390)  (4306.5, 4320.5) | 1.13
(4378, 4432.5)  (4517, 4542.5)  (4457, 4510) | -1.28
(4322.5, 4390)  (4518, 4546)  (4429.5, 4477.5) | -0.86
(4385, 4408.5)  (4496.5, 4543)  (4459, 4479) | -0.32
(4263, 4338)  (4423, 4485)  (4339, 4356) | 1.19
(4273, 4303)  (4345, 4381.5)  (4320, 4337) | 0.33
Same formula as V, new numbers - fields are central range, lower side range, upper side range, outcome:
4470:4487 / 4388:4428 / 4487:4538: -0.02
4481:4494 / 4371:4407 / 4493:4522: -0.01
